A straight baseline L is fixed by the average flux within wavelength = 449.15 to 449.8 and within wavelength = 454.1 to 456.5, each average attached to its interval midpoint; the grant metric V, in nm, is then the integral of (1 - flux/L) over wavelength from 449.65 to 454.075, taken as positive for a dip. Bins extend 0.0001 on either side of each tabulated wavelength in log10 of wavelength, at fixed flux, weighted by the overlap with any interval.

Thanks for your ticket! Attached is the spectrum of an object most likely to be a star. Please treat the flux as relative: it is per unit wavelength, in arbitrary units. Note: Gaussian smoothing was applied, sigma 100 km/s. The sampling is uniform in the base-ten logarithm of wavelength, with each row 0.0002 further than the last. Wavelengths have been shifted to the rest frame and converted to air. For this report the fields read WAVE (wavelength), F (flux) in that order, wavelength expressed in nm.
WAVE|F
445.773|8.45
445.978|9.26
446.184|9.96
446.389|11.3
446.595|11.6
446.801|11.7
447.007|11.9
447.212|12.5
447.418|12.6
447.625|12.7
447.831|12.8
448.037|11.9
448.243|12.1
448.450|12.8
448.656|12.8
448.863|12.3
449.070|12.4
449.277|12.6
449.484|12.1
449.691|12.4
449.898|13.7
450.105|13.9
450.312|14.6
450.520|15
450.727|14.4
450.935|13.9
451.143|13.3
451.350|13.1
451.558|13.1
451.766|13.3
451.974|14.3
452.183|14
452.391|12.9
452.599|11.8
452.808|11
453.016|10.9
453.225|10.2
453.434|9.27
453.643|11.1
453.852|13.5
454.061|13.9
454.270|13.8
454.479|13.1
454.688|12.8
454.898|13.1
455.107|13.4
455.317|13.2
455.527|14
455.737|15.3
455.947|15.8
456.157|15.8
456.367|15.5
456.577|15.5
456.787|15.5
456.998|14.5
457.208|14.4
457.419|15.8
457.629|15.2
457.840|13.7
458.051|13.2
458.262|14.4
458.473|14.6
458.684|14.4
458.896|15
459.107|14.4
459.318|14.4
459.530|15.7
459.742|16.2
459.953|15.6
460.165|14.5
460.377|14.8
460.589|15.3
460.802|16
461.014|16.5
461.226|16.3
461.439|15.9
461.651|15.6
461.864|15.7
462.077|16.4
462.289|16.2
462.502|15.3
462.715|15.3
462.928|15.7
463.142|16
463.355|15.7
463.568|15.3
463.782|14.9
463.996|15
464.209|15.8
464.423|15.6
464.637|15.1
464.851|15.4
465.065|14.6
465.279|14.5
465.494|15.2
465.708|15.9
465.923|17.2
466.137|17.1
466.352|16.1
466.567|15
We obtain 0.07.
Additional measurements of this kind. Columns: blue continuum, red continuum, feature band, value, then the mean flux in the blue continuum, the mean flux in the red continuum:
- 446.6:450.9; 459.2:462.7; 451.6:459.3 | 0.38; 12.8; 15.6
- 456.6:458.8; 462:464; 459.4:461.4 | -0.07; 14.6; 15.6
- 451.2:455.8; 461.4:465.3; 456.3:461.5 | -0.30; 12.8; 15.5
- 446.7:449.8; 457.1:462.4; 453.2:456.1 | 0.17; 12.4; 15.2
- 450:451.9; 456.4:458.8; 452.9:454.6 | 0.27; 13.9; 14.7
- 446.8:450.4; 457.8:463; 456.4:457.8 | -0.05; 12.7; 15.3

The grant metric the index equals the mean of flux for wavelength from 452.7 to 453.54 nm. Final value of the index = 10.3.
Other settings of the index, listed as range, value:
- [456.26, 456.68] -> 15.5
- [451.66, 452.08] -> 13.8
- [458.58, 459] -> 14.7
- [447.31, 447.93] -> 12.7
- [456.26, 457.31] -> 15.1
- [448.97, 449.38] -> 12.5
